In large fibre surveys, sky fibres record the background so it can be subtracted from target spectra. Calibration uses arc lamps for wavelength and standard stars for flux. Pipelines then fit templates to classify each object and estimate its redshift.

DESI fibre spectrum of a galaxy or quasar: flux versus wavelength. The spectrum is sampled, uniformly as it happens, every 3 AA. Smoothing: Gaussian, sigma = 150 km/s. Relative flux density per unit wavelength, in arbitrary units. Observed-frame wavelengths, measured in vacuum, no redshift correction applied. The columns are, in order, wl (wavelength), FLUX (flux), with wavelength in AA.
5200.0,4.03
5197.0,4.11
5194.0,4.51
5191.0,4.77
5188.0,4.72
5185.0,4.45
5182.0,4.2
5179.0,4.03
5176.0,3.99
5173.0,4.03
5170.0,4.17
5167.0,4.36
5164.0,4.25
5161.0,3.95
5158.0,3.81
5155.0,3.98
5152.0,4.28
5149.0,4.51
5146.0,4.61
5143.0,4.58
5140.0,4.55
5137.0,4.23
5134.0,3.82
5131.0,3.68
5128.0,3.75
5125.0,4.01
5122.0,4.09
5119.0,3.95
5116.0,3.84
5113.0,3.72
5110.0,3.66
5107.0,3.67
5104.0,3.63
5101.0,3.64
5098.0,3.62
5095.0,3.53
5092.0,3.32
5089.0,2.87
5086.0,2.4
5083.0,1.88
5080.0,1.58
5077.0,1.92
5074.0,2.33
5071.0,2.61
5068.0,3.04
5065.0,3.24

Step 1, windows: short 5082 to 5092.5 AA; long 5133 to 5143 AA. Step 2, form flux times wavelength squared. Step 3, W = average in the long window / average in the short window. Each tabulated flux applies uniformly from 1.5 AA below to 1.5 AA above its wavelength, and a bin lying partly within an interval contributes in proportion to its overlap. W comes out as 1.7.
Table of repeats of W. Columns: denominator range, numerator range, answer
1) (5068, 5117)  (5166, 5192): 1.48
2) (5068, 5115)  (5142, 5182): 1.45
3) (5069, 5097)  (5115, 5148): 1.66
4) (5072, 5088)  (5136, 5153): 2.22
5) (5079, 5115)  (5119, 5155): 1.34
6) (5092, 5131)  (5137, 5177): 1.15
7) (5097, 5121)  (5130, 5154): 1.17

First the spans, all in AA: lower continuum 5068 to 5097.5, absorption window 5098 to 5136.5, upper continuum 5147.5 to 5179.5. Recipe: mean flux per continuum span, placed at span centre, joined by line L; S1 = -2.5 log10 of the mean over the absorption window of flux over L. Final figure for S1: -0.18 mag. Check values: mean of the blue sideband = 2.56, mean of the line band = 3.79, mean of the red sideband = 4.13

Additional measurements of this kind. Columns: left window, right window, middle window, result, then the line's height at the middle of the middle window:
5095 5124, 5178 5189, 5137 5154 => -0.11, 4.04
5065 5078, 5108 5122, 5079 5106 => 0.08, 3.18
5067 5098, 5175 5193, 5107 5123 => -0.21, 3.16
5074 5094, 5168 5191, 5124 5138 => -0.18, 3.3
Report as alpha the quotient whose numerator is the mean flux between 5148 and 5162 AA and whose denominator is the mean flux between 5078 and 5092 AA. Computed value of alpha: 1.79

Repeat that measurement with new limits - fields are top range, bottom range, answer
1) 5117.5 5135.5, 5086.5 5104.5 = 1.15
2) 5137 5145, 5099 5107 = 1.24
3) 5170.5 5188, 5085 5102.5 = 1.29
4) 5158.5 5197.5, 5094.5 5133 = 1.13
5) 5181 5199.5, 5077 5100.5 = 1.63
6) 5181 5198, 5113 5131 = 1.15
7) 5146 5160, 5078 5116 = 1.33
